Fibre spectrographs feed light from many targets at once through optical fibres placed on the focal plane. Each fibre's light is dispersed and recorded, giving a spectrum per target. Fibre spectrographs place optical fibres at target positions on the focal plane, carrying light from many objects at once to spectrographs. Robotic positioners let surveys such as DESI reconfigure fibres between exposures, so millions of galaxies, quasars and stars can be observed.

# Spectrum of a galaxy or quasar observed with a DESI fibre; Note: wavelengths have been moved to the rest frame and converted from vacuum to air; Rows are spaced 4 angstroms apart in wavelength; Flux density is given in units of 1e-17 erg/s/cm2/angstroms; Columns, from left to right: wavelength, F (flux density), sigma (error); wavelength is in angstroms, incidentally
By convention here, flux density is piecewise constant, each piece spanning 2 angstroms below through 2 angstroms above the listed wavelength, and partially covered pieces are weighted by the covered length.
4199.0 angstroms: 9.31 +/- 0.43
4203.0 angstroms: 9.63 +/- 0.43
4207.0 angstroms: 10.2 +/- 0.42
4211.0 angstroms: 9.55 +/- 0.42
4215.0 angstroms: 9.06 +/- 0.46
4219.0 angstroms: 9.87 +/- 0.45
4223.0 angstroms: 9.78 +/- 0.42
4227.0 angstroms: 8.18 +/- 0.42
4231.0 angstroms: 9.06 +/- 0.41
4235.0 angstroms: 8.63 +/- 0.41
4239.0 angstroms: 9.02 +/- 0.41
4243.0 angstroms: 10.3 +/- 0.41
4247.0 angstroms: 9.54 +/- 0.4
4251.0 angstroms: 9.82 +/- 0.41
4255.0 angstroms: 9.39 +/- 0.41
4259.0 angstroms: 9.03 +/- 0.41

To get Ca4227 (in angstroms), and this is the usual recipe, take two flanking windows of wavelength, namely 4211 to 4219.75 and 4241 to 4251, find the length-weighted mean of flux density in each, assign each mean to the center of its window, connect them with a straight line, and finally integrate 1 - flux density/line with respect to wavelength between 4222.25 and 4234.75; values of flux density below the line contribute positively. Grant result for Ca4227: 1.0 angstroms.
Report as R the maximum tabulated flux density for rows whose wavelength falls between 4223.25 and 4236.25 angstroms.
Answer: 9.06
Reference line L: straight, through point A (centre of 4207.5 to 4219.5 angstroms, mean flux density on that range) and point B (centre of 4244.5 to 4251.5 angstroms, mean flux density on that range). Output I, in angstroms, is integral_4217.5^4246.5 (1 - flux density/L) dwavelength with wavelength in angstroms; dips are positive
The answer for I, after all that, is 1.1 angstroms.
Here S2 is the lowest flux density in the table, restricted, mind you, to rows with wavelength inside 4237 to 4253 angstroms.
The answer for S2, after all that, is 9.02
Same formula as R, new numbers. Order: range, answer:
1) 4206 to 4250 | 10.3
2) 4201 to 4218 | 10.2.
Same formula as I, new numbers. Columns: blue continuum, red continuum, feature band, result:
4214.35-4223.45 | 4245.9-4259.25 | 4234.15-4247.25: 0.2 angstroms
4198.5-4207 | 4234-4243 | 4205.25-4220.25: -0.2 angstroms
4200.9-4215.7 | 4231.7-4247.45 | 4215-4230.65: 0.5 angstroms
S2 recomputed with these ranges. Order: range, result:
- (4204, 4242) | 8.18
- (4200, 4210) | 9.63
